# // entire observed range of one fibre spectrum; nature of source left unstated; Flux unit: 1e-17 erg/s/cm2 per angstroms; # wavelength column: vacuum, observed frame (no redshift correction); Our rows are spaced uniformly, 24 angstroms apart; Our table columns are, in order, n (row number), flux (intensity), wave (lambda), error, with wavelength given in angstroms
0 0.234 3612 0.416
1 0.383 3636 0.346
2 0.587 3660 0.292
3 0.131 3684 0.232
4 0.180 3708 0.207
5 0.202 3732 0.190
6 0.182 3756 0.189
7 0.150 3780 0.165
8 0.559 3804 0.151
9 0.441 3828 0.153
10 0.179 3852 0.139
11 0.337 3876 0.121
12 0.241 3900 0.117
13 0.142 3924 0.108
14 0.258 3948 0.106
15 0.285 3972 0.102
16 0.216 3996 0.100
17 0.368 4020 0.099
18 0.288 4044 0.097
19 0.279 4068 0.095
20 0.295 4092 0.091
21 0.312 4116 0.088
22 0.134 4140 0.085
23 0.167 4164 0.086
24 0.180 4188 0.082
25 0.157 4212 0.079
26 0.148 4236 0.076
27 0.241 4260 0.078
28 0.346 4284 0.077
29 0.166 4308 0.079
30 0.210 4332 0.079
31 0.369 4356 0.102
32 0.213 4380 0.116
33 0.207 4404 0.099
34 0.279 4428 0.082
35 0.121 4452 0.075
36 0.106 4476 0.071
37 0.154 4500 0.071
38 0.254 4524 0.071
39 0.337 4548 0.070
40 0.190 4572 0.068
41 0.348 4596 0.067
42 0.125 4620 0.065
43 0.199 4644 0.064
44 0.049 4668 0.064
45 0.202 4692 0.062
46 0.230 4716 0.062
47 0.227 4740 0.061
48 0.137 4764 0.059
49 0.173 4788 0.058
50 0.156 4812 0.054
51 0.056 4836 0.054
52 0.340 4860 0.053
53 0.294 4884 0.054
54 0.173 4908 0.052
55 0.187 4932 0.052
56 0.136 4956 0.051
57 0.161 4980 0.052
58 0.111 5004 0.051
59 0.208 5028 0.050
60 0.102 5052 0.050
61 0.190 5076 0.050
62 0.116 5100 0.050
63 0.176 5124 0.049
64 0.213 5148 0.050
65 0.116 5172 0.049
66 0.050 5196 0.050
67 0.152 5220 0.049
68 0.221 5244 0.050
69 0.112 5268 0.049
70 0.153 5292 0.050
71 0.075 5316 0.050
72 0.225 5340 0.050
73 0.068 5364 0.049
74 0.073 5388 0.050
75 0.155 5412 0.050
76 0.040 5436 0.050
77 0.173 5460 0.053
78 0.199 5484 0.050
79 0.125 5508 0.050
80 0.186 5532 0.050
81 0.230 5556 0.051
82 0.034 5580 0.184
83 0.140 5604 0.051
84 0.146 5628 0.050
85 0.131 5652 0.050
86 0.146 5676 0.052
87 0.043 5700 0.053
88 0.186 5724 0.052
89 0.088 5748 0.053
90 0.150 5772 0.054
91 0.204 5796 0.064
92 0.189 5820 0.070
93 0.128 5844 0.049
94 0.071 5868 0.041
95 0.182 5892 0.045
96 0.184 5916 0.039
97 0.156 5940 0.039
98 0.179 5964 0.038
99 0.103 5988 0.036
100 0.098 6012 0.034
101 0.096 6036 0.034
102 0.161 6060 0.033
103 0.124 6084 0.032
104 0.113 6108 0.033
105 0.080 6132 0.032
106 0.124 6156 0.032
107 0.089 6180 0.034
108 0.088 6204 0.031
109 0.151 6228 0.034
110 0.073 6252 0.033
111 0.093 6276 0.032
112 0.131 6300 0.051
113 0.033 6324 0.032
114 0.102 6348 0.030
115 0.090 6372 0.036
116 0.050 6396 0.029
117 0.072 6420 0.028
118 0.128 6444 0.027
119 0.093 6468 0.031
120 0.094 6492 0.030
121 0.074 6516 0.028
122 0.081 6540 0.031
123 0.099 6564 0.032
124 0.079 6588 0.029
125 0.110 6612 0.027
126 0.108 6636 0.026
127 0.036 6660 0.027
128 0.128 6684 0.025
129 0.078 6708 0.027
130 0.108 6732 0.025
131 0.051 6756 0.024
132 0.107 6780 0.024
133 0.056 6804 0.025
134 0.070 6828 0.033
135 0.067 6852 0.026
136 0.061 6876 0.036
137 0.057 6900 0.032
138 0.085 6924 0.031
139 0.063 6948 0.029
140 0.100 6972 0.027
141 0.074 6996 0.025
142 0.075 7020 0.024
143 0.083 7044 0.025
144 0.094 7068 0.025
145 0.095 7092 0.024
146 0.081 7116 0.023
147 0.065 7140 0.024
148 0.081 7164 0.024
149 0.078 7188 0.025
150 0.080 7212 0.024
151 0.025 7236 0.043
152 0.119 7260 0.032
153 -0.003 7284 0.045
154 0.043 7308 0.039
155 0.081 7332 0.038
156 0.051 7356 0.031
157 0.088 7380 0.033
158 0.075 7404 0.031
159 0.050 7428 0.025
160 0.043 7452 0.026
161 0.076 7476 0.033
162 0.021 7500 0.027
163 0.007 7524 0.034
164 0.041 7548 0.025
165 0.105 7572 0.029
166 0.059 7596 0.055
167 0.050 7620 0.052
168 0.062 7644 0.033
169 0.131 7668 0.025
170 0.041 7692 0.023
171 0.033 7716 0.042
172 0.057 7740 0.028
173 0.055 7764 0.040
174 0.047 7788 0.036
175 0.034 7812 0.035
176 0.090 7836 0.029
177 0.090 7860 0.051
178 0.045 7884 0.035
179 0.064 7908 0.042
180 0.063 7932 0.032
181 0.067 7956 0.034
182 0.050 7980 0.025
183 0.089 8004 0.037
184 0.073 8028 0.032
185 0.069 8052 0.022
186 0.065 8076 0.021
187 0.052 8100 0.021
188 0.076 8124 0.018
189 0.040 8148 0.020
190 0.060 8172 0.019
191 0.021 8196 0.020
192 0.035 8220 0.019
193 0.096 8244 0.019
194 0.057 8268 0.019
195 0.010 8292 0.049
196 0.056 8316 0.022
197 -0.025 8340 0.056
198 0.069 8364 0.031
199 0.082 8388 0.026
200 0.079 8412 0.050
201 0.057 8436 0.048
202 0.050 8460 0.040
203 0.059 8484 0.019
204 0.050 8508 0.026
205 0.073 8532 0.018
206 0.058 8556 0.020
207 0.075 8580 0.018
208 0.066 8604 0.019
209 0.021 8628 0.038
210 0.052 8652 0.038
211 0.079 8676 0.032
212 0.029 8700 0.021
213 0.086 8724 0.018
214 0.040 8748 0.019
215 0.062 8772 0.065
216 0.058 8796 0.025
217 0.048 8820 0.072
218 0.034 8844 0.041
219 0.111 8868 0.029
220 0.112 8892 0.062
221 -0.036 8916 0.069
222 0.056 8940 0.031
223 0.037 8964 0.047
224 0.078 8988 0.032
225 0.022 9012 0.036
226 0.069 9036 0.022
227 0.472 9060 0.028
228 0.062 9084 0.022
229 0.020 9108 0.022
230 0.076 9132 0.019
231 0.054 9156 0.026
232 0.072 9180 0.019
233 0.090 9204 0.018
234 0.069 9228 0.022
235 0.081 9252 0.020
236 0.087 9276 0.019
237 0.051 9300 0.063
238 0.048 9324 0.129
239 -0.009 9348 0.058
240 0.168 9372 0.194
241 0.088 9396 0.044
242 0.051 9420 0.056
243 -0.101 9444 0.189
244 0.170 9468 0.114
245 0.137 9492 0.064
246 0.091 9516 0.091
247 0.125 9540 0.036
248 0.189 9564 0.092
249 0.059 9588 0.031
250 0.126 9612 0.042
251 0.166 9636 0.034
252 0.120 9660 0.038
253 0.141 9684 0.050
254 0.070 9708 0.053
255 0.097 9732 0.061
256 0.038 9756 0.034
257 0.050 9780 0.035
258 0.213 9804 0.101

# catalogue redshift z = 1.431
